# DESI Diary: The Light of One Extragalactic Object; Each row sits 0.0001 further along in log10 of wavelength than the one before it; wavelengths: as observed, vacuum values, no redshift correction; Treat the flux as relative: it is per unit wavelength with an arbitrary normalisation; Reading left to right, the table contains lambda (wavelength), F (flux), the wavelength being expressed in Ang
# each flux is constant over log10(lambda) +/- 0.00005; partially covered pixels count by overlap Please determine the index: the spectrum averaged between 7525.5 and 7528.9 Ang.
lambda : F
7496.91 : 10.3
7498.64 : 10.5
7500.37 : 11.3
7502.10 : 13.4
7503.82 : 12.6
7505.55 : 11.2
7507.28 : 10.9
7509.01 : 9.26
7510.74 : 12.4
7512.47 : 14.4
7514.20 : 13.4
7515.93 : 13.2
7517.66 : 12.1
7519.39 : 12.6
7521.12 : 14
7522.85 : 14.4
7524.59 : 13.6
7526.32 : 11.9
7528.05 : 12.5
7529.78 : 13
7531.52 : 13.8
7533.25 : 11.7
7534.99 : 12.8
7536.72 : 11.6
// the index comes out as 12.2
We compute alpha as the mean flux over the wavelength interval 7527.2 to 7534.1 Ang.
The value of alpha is 12.8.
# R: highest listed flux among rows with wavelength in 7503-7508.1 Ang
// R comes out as 12.6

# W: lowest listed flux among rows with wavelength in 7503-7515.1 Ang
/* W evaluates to 9.26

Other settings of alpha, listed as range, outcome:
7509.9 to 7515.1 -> 13.4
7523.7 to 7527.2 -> 12.8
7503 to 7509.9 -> 11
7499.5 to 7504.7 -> 12.4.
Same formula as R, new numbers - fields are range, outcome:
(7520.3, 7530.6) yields 14.4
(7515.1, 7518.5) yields 13.2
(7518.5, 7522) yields 14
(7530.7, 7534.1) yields 13.8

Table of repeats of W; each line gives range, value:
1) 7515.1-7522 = 12.1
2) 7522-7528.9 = 11.9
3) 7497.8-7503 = 10.5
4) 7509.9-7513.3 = 12.4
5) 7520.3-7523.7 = 14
